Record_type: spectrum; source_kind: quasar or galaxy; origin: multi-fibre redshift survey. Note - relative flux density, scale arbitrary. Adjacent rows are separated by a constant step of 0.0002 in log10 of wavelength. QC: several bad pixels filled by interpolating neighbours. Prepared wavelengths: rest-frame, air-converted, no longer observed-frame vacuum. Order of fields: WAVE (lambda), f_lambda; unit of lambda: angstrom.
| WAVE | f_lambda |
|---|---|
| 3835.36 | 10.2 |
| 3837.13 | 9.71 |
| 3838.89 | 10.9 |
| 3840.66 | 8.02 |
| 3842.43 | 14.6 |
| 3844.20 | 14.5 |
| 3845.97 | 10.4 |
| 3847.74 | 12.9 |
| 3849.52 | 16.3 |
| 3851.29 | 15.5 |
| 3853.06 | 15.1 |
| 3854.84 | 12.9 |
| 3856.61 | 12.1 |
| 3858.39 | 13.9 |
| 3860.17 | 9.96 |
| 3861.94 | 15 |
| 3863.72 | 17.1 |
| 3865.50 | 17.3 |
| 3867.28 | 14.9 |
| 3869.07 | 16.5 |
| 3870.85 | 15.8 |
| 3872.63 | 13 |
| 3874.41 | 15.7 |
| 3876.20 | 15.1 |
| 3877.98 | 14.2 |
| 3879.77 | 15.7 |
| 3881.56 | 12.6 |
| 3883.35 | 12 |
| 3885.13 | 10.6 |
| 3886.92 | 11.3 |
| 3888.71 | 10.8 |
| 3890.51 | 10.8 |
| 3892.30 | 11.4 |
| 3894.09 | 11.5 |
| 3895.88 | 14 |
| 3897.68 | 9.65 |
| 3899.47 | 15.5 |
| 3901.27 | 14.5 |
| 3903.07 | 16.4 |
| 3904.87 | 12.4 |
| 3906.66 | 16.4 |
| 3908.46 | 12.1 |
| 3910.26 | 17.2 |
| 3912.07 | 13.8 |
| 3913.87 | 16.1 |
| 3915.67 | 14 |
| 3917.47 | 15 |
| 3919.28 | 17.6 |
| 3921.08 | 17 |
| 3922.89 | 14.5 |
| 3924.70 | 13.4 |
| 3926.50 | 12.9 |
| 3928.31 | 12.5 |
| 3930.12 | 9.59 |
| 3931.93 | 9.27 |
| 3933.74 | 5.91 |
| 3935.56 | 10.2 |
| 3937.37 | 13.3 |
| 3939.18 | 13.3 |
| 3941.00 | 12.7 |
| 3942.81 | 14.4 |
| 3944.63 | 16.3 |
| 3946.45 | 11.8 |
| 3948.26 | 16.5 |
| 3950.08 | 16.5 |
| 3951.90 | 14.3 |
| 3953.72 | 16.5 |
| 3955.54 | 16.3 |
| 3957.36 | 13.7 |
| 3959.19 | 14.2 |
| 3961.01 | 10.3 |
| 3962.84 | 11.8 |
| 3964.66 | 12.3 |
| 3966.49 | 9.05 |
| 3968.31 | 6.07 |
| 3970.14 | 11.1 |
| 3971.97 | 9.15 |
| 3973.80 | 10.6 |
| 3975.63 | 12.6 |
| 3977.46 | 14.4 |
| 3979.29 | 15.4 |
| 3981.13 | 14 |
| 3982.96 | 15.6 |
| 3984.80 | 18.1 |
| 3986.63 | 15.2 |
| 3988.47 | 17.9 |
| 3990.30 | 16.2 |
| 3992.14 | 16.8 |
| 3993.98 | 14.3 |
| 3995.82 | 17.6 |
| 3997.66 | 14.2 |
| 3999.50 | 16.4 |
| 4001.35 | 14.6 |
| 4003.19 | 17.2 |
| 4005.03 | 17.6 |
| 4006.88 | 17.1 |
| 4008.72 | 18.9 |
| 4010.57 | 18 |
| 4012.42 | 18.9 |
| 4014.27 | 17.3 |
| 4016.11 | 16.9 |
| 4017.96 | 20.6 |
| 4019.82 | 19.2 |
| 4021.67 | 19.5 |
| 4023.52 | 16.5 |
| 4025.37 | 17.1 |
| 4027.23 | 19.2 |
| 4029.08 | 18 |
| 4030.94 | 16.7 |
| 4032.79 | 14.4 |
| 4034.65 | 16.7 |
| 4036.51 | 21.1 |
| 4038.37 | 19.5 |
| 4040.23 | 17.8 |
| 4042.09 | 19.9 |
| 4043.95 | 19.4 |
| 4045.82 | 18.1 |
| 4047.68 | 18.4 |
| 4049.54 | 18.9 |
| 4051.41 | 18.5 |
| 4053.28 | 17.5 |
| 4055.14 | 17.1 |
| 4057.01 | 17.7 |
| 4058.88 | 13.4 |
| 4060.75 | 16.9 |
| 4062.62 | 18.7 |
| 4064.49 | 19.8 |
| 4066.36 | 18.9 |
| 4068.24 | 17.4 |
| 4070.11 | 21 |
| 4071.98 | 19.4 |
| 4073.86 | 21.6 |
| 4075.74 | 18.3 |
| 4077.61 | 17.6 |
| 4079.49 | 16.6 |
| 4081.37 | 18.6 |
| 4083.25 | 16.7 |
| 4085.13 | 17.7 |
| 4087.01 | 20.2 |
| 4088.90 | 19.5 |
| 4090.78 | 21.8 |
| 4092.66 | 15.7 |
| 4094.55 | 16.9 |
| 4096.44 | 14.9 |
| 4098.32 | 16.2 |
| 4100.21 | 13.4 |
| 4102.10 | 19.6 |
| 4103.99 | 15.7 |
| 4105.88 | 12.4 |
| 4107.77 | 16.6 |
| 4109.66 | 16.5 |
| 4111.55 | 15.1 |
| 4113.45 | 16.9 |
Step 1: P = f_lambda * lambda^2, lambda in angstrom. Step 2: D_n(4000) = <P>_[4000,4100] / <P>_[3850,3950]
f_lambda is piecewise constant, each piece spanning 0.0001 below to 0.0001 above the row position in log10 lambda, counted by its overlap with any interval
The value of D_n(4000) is 1.4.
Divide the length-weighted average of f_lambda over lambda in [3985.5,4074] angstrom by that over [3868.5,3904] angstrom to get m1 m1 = 1.33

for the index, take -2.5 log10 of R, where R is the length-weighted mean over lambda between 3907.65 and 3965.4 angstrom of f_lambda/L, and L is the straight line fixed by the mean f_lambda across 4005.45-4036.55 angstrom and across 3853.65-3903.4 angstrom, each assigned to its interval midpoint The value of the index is 0.13 mag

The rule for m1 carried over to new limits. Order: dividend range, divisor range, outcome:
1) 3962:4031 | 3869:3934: 1.16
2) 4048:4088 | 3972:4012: 1.16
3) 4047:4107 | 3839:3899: 1.33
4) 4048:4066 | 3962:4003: 1.28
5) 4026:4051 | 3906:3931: 1.27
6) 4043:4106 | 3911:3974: 1.38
